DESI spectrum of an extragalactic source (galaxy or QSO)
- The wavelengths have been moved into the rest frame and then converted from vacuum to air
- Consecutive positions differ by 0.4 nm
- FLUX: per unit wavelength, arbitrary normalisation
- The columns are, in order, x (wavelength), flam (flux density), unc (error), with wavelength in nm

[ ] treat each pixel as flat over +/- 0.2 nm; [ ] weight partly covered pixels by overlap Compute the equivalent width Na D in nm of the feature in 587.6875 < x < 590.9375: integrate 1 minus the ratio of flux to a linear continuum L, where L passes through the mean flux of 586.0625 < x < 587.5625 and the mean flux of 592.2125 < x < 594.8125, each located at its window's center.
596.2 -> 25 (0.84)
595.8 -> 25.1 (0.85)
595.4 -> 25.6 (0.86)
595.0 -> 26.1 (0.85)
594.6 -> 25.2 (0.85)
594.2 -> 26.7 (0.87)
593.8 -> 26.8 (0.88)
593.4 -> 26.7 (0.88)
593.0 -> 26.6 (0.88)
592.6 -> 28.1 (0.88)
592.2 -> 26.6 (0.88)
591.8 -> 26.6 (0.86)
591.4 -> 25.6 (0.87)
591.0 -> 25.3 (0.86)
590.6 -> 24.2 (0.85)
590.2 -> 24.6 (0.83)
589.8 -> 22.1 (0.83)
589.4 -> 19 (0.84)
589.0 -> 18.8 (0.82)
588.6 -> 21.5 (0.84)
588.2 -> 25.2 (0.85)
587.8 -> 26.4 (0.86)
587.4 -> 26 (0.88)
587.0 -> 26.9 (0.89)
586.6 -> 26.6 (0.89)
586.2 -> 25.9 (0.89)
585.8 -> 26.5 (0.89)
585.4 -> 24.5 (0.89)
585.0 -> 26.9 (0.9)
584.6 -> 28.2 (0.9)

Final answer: 0.46 nm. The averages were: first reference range 26.4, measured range 22.7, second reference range 26.7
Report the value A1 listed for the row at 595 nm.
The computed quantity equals 26.1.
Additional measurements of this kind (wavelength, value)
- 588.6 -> 21.5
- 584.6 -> 28.2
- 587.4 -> 26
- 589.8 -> 22.1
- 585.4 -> 24.5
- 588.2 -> 25.2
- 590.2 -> 24.6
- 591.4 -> 25.6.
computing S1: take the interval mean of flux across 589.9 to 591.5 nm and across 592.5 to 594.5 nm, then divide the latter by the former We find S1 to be 1.09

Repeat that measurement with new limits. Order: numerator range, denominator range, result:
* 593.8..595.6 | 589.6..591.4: 1.07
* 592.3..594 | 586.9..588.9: 1.09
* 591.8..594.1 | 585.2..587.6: 1.03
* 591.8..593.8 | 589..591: 1.20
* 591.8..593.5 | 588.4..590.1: 1.31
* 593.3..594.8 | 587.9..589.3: 1.20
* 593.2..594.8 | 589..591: 1.18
